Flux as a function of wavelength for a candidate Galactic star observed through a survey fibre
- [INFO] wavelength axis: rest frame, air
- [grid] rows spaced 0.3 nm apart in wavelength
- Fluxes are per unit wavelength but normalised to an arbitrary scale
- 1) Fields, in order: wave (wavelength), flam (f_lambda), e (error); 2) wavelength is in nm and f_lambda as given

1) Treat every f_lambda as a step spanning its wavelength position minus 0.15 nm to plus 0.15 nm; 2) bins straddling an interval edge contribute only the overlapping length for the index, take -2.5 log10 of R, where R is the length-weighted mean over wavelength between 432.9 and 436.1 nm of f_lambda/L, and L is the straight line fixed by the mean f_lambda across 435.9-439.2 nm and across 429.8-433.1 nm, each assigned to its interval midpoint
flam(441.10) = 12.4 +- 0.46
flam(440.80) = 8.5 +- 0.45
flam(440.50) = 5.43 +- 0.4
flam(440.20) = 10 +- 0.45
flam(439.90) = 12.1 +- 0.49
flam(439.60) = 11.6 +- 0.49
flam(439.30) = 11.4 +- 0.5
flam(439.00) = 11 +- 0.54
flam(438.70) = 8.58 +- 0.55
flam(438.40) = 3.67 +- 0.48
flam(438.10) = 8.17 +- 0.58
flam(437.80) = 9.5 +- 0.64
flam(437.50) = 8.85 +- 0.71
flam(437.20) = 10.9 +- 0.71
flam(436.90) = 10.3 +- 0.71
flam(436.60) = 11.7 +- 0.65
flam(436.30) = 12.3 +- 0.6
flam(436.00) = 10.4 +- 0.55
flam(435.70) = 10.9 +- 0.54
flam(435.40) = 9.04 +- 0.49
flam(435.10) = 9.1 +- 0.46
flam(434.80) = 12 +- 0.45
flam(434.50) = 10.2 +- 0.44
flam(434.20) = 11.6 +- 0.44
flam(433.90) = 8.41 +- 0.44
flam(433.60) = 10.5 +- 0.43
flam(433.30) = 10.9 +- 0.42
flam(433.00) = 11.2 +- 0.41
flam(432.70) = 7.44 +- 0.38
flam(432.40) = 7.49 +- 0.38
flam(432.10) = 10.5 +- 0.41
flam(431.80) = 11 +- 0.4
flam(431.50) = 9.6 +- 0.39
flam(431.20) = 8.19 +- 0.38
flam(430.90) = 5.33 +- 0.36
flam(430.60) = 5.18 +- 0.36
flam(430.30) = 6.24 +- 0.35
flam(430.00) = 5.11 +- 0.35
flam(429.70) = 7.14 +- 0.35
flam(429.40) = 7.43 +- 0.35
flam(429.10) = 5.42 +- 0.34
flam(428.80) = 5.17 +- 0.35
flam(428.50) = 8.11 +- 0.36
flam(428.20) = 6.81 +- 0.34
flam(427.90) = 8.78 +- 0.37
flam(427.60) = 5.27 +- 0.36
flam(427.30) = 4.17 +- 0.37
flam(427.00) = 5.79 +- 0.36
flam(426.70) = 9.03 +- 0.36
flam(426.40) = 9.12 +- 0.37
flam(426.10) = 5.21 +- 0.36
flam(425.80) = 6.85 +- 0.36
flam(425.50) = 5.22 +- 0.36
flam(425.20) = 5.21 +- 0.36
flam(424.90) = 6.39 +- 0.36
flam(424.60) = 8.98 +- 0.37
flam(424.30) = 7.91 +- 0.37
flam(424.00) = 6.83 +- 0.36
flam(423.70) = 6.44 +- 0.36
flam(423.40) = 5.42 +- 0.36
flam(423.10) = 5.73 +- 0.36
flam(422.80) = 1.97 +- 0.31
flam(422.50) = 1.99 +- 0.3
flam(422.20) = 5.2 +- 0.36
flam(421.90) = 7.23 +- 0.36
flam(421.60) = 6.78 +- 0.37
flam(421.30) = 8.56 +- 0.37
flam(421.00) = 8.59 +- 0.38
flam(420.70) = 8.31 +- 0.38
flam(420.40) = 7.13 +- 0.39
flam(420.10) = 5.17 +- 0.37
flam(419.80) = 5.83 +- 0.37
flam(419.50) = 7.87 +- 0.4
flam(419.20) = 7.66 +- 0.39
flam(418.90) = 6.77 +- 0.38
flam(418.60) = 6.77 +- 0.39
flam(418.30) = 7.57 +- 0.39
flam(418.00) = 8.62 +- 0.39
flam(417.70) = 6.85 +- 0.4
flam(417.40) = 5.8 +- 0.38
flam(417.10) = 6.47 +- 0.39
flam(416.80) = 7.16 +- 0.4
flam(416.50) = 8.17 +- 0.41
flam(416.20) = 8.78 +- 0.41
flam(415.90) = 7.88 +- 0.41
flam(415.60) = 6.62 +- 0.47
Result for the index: -0.19 mag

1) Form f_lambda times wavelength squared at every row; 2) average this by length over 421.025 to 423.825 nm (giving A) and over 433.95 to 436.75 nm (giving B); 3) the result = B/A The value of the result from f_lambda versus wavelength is 2.0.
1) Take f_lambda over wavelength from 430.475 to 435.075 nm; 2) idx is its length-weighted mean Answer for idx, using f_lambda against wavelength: 9.32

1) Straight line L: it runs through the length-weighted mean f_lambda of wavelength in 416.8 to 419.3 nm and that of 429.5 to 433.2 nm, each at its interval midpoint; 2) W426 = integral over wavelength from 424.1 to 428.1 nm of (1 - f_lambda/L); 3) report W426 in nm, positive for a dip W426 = 0.42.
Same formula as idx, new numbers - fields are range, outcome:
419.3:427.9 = 6.41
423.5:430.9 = 6.54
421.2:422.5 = 6.31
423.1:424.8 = 6.97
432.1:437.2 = 10.2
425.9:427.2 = 7.15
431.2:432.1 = 9.98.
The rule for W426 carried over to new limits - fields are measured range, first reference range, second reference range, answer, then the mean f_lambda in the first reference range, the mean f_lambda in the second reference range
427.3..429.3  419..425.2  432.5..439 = 0.39 nm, 6.47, 9.8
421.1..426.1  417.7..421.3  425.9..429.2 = 0.67 nm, 7.33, 6.65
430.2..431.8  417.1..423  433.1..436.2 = 0.36 nm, 6.55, 10.4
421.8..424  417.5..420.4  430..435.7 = 0.77 nm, 7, 9.05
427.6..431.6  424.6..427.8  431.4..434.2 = 0.68 nm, 6.4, 9.78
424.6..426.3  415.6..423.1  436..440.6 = 0.35 nm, 6.77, 9.77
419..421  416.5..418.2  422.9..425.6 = -0.08 nm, 7.1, 6.4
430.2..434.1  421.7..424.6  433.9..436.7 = 0.30 nm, 5.62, 10.7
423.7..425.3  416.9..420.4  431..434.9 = 0.20 nm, 6.87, 9.84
